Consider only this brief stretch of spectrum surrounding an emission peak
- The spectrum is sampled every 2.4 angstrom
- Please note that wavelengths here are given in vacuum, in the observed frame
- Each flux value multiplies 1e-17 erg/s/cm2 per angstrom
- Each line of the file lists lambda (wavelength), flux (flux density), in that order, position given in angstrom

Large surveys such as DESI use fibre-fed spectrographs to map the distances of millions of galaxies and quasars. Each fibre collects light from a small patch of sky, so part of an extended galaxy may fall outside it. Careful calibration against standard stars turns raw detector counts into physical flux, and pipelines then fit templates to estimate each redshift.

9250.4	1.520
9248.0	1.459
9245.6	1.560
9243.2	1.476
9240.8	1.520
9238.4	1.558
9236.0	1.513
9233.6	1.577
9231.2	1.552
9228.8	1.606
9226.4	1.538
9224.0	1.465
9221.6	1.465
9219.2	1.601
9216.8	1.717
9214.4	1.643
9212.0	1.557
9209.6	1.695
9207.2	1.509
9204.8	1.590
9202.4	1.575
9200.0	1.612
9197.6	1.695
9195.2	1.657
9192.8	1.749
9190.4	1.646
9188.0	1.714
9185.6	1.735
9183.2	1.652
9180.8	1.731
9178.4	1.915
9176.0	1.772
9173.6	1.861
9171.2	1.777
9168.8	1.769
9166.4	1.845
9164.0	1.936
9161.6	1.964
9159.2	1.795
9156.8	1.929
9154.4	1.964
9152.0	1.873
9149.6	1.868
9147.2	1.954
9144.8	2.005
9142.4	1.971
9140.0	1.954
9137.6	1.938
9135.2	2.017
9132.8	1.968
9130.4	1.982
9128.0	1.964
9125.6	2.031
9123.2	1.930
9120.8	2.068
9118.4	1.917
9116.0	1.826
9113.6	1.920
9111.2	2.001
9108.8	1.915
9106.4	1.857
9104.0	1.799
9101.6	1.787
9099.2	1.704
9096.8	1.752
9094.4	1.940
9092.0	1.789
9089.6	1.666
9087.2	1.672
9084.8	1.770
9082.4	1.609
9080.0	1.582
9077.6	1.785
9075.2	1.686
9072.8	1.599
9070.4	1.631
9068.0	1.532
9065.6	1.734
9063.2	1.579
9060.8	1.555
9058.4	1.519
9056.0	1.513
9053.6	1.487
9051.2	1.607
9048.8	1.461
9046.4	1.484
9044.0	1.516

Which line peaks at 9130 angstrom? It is Mg II 2798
